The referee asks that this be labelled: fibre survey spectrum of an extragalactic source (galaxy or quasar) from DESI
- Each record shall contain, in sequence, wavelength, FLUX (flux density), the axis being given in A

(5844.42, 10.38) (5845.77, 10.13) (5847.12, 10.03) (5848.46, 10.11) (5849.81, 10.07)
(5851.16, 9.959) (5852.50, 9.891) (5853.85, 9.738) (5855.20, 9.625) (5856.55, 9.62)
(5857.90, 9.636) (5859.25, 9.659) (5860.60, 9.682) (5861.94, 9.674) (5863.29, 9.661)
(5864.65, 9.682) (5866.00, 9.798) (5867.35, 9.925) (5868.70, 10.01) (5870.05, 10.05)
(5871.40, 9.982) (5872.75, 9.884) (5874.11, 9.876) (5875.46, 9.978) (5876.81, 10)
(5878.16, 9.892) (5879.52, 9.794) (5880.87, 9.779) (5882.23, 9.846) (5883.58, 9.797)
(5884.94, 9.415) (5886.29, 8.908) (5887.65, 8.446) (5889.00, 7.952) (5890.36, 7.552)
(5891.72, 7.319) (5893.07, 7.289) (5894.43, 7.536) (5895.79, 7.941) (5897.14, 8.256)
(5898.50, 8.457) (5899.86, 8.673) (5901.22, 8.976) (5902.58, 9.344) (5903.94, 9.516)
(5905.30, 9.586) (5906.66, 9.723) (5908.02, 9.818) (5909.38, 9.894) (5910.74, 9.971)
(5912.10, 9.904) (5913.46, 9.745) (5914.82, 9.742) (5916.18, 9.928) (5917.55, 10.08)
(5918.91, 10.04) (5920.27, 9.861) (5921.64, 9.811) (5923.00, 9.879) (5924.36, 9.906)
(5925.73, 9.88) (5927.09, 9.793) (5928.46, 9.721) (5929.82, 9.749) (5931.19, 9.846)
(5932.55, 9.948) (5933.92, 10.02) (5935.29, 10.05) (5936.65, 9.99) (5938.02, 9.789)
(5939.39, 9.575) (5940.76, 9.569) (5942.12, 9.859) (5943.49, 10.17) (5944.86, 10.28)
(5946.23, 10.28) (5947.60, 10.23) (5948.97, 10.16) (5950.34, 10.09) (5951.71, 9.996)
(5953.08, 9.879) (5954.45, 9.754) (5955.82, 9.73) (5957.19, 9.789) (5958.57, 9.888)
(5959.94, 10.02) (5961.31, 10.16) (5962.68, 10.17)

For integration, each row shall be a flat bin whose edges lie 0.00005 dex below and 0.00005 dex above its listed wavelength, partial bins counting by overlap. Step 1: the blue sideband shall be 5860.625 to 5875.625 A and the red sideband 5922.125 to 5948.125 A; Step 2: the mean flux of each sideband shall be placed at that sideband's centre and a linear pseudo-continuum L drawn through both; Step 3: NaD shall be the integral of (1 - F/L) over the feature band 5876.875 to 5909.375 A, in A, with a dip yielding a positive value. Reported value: 3.2 A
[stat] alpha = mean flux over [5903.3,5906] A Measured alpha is 9.55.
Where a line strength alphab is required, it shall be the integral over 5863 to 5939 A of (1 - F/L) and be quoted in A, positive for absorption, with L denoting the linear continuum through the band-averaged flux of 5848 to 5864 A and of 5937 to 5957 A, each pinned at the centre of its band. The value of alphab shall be 3.0 A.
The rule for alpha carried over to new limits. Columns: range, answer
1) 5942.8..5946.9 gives 10.2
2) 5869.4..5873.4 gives 9.98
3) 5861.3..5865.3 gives 9.65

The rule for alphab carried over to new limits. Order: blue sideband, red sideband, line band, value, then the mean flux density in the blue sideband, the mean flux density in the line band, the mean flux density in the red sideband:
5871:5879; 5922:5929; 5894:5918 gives 1.4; 9.93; 9.29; 9.84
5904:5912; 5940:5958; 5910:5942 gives 0.0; 9.79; 9.86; 9.98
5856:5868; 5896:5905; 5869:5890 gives -0.5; 9.7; 9.55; 8.85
